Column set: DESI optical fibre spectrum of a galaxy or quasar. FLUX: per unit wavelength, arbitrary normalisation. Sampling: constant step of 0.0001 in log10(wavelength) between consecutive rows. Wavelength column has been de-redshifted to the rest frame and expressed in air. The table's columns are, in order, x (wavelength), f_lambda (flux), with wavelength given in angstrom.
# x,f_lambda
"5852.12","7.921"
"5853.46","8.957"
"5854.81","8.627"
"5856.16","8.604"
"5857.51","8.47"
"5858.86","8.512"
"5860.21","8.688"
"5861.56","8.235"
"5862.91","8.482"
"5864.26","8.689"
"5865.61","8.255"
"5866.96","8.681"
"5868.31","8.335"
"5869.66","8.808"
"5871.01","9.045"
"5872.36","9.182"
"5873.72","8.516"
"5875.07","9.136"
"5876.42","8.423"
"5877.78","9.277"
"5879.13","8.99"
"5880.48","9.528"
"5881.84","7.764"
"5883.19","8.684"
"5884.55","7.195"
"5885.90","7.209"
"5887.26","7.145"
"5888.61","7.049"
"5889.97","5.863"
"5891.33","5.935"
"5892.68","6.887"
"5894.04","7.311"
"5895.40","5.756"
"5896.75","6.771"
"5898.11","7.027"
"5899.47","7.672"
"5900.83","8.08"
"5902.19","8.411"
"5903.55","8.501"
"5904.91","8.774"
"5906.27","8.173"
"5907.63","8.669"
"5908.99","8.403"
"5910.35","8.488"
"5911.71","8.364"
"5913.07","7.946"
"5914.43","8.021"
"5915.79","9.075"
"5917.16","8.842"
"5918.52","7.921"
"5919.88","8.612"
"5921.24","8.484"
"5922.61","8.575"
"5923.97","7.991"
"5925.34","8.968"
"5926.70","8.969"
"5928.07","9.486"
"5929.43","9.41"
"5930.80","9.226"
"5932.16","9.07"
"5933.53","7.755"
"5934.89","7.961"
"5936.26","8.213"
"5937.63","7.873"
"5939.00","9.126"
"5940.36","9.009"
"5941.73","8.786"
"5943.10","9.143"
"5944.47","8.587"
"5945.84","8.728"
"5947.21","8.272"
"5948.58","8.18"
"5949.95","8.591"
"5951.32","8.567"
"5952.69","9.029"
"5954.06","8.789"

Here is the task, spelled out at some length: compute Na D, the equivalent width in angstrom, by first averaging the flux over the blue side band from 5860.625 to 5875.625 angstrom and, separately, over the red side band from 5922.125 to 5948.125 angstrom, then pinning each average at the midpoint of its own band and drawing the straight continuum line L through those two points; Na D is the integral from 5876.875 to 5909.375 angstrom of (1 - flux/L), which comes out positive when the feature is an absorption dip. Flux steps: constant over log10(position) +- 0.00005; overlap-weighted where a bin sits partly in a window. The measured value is 3.6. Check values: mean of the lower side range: 8.67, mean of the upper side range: 8.69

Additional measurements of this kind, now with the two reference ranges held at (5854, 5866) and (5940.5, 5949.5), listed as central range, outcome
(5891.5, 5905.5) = 1.82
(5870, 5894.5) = 1.65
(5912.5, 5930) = -0.08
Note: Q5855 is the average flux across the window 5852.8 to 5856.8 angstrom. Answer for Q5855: 8.72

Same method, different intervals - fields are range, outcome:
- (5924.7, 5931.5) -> 9.22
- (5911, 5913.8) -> 8.17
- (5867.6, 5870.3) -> 8.58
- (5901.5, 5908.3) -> 8.5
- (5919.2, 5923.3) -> 8.56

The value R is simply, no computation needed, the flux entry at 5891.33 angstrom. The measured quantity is 5.935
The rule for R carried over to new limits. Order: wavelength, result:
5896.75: 6.771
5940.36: 9.009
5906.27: 8.173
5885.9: 7.209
